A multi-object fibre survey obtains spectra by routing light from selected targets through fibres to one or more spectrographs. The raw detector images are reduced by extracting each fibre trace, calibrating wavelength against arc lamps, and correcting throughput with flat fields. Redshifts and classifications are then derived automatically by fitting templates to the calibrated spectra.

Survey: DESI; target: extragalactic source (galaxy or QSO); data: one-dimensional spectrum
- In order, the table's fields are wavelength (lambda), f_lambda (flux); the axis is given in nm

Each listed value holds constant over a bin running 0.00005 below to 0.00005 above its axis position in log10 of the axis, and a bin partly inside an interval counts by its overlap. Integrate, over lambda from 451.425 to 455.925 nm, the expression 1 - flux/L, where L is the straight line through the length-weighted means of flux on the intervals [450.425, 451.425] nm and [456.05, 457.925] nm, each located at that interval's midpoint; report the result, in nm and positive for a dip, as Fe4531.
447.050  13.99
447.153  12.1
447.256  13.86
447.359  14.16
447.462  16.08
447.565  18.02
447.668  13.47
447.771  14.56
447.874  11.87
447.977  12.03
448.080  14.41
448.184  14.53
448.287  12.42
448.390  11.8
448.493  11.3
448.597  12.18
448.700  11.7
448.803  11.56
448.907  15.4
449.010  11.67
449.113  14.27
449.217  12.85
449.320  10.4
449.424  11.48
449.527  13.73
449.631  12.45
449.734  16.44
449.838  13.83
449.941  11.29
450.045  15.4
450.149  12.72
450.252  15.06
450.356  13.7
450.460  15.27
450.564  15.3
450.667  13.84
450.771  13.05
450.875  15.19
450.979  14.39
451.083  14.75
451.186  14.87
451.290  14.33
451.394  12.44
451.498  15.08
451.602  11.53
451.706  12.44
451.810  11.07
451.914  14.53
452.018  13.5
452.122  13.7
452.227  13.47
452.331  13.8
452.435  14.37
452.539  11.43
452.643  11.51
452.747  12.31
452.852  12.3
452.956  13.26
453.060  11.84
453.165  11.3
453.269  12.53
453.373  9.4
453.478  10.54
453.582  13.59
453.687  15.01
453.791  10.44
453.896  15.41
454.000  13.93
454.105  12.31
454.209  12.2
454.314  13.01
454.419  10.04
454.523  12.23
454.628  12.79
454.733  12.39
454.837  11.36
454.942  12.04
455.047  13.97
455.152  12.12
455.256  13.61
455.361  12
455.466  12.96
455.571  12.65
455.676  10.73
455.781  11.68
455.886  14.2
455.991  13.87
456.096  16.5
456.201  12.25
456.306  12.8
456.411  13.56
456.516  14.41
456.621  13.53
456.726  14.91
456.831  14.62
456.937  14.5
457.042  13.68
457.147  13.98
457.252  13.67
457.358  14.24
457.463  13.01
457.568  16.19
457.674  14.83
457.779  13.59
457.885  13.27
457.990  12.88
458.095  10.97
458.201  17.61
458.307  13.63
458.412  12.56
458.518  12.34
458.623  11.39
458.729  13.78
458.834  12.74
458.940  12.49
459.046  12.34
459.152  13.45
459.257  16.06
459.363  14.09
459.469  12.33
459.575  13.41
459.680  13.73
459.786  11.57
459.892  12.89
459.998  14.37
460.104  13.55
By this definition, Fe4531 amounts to 0.53 nm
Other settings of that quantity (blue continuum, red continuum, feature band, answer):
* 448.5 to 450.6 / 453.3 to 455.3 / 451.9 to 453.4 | 0.013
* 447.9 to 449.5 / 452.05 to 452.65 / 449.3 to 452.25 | -0.175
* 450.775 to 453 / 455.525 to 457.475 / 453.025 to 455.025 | 0.181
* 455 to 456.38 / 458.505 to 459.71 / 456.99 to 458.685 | -0.061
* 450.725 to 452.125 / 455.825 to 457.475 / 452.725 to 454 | 0.127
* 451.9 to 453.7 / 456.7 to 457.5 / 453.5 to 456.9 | 0.100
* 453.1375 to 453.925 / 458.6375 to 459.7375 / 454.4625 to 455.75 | 0.016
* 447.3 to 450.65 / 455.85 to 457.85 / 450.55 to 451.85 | -0.003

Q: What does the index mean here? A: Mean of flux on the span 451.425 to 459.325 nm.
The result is 13.1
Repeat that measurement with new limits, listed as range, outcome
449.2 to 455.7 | 13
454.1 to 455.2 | 12.2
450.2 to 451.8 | 14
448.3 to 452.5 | 13.4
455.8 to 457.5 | 13.9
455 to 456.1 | 13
